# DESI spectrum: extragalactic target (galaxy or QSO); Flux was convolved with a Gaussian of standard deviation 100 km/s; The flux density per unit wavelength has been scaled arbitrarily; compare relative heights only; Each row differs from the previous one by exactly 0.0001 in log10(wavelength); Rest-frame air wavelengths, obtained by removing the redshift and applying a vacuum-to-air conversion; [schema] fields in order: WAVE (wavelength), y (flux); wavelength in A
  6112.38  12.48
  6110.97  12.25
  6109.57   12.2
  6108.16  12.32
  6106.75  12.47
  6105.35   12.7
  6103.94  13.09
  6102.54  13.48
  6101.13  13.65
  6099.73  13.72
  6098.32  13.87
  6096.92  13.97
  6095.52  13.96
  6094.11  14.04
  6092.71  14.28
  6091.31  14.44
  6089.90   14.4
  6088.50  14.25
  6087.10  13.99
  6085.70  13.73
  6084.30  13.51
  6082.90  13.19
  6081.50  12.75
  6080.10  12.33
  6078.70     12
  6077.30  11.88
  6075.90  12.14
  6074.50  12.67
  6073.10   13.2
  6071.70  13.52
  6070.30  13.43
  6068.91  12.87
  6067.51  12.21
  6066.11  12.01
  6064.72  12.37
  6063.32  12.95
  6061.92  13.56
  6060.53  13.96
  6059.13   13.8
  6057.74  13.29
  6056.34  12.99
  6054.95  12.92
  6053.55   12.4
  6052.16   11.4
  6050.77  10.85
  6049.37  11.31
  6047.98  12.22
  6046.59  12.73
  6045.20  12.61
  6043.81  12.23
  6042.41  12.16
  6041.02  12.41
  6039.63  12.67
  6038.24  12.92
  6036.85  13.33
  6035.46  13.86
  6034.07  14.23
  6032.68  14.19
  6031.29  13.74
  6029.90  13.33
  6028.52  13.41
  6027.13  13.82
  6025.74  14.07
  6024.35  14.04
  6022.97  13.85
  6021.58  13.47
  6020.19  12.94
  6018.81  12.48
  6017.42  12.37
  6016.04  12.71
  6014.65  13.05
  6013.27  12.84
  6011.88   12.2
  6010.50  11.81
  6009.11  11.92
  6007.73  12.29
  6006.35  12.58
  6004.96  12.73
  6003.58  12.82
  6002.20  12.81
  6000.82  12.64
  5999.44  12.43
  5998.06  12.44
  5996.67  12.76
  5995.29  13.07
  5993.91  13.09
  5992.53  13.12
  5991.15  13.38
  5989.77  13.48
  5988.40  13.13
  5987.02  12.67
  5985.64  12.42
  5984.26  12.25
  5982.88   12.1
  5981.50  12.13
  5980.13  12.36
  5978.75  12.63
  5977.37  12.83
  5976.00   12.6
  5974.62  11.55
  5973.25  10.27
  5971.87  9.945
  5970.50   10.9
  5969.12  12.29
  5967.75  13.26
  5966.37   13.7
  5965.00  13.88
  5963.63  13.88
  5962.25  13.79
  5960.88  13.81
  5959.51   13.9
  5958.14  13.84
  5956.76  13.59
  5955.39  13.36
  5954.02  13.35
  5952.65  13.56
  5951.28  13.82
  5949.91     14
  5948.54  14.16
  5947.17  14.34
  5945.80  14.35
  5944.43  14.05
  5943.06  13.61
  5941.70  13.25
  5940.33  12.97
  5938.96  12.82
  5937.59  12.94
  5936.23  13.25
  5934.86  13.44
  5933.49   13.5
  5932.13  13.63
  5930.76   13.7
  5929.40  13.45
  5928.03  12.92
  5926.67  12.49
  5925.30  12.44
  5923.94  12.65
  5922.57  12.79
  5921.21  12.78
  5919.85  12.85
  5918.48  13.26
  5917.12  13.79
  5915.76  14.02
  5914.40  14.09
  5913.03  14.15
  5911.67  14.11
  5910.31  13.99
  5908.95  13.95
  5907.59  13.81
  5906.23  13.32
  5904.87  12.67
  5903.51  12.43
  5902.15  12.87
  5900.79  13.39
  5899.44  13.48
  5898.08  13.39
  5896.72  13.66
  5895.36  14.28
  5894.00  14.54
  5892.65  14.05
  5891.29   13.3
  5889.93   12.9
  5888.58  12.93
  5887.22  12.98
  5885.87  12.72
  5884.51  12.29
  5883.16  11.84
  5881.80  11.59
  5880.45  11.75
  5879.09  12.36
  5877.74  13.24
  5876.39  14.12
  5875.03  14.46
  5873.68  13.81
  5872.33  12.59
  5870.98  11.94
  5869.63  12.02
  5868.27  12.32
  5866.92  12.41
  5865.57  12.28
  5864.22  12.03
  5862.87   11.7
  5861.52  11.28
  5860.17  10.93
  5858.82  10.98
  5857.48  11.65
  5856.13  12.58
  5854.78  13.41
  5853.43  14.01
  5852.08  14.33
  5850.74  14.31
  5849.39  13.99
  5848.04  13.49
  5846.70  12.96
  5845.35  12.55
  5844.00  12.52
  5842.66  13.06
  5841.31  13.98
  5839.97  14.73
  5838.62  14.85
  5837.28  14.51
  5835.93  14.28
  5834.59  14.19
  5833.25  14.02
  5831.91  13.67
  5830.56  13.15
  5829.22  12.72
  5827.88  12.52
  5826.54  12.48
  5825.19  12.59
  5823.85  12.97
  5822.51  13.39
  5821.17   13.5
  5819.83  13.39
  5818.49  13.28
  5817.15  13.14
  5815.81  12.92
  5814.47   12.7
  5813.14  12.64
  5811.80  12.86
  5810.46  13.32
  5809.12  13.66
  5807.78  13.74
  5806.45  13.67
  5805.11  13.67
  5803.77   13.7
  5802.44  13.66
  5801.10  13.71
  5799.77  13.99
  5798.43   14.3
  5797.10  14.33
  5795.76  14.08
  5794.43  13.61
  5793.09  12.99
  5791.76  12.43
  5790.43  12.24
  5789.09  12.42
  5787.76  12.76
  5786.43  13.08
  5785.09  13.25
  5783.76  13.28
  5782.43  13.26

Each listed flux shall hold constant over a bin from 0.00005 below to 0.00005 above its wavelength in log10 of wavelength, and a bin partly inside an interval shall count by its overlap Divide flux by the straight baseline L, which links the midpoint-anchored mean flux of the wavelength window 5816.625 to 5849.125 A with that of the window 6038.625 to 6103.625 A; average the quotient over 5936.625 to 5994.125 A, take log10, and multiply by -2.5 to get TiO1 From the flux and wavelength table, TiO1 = 0.013 mag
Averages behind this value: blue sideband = 13.4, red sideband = 13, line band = 13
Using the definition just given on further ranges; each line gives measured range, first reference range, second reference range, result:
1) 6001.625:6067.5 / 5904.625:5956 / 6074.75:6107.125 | 0.046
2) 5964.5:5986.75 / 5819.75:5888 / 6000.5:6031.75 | 0.066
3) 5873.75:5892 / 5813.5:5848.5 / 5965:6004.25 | 0.019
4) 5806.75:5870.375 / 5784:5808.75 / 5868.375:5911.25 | 0.018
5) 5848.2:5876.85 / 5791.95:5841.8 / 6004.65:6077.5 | 0.056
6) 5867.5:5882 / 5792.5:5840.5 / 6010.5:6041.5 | 0.055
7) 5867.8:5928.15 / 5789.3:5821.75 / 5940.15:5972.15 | 0.023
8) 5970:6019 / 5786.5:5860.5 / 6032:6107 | 0.061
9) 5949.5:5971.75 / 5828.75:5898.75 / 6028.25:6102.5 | -0.021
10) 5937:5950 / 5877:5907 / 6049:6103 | -0.049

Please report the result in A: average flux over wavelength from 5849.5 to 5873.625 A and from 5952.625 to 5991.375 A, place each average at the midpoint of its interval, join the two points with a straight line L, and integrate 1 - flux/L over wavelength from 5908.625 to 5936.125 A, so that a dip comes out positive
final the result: -1.64 A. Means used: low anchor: 12.5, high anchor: 12.8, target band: 13.4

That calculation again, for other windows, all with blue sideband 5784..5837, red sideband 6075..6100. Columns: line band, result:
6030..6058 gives 1.5 A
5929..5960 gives -0.5 A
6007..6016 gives 0.7 A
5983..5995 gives 0.4 A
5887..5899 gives -0.2 A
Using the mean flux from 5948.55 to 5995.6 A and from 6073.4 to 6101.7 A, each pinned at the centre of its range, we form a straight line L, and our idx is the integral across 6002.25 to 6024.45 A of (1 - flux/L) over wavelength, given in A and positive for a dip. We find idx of 0.62 A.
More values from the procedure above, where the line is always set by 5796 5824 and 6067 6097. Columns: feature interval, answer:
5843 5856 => 0.0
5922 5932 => 0.3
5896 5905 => 0.2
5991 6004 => 0.5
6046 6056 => 1.0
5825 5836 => 0.2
